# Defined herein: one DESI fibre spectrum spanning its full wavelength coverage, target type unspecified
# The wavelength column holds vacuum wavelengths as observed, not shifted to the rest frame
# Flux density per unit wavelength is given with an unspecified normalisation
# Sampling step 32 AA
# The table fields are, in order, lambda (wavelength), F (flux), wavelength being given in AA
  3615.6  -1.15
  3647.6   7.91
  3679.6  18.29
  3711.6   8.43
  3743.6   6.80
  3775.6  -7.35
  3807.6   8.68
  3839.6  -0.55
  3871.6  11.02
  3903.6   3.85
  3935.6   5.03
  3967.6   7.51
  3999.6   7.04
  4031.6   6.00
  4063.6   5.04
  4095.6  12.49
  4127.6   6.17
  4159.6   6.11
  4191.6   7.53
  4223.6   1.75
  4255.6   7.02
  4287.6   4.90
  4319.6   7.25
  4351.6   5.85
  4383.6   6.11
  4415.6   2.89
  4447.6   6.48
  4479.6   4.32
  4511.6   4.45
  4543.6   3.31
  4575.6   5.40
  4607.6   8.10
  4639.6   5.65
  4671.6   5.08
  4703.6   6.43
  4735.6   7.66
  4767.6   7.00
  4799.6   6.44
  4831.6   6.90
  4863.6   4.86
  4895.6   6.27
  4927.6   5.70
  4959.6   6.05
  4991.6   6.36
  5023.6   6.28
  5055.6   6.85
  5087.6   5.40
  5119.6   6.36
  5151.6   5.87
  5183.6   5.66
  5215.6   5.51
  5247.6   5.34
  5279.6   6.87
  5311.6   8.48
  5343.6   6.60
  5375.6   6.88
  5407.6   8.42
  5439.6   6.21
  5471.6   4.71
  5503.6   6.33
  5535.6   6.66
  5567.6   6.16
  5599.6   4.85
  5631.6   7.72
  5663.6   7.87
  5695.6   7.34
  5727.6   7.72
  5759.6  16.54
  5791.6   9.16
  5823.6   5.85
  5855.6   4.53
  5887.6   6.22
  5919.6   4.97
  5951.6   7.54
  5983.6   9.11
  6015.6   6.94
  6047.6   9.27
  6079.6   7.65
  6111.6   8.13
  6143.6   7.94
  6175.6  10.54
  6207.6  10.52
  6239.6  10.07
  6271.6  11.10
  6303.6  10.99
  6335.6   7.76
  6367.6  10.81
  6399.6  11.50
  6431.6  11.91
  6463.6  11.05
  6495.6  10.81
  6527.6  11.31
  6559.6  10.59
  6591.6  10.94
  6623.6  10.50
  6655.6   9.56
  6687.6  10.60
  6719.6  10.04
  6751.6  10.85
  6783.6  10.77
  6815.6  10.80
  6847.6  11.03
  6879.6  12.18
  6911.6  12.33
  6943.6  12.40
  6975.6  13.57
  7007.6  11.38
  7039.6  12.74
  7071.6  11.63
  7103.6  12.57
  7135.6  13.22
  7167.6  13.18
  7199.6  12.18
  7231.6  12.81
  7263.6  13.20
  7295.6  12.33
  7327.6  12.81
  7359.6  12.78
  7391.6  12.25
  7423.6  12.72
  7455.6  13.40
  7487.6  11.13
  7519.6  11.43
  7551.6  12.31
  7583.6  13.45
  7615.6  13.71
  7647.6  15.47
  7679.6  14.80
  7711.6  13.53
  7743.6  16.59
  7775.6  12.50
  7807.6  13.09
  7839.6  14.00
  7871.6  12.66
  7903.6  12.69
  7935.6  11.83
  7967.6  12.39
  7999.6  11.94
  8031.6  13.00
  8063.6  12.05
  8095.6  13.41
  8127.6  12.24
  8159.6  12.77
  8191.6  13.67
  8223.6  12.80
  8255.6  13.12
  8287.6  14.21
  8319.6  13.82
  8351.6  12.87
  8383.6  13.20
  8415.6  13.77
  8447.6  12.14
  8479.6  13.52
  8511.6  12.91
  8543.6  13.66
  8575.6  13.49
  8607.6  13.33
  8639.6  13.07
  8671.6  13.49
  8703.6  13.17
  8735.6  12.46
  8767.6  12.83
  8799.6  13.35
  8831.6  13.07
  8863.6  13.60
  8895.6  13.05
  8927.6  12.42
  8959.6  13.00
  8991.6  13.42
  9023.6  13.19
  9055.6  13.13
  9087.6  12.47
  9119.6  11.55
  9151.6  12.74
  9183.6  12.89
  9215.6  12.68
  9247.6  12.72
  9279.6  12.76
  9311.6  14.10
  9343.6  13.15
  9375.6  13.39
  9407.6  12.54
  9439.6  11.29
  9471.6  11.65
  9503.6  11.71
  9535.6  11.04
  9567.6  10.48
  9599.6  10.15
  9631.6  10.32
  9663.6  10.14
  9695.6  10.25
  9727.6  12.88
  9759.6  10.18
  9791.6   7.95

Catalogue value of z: 0.545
